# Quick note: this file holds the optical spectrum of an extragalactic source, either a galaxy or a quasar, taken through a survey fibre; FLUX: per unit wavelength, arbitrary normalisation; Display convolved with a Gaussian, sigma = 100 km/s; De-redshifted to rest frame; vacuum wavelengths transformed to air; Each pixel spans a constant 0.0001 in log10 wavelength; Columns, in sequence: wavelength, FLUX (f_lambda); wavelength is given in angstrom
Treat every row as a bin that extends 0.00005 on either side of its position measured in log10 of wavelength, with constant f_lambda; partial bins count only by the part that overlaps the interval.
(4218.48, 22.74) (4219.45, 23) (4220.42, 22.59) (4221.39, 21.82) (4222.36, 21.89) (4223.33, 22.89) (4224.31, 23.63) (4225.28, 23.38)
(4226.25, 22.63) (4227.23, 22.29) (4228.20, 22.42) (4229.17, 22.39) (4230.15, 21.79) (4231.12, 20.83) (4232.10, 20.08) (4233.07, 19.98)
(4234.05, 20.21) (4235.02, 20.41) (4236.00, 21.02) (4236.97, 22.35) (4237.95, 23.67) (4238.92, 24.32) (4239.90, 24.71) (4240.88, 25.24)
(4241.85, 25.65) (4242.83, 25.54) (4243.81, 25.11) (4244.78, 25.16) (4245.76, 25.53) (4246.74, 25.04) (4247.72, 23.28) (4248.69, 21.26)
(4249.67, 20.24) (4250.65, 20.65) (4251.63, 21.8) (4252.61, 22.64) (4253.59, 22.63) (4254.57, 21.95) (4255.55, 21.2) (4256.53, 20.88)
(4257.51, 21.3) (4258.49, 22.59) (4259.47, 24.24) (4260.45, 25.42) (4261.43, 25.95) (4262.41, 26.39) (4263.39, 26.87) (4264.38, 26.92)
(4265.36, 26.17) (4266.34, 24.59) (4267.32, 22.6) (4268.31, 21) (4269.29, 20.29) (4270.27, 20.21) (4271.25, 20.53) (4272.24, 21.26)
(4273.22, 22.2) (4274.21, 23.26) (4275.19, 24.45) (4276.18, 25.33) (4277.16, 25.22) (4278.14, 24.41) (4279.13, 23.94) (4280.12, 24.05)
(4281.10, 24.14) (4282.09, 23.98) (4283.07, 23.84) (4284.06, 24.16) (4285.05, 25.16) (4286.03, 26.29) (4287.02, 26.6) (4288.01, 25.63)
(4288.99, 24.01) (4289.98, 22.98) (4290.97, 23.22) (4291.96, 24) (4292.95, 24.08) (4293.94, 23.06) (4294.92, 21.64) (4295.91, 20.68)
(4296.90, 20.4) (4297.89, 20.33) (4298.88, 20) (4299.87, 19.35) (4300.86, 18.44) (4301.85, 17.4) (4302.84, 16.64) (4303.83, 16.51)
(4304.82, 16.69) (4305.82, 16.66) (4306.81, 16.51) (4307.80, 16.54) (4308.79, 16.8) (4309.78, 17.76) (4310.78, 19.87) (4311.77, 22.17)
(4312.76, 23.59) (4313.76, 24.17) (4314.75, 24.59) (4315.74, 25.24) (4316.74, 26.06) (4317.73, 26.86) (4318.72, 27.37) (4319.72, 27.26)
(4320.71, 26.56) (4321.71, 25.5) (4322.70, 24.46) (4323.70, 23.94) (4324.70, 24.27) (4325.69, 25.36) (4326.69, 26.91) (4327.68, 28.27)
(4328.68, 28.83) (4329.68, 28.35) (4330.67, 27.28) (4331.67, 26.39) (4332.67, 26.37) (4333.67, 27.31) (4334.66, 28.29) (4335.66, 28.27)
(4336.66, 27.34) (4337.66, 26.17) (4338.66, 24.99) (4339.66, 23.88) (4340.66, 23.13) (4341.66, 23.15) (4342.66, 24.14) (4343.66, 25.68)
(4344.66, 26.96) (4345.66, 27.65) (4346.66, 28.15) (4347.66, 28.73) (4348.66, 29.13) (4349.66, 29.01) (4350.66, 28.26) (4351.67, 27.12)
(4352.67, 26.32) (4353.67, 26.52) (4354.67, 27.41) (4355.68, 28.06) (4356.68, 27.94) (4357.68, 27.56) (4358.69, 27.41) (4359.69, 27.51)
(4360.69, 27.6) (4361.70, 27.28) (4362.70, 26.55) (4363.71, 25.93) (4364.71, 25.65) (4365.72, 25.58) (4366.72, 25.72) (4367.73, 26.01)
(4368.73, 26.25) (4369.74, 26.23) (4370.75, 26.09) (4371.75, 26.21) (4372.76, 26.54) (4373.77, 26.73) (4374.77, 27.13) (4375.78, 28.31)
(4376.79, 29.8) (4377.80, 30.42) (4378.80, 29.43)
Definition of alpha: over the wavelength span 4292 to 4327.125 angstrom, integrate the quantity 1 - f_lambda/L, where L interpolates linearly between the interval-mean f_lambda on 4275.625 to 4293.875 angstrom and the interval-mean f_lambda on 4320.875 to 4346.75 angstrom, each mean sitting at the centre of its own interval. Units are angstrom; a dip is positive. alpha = 4.86 angstrom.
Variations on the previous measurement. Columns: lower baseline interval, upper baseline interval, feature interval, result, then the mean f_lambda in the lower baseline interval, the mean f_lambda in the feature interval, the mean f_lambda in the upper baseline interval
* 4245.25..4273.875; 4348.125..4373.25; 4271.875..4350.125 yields 3.4 angstrom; 23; 23.9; 27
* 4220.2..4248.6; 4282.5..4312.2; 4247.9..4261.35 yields 0.0 angstrom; 22.9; 22.2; 20.9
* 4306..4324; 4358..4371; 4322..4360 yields -3.0 angstrom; 23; 26.7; 26.5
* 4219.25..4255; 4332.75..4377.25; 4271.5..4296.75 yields 0.5 angstrom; 22.7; 23.8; 26.8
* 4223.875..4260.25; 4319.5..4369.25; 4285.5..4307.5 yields 3.4 angstrom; 22.7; 20.9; 26.6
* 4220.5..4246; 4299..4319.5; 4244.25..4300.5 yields -4.1 angstrom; 22.9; 23.2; 20.5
